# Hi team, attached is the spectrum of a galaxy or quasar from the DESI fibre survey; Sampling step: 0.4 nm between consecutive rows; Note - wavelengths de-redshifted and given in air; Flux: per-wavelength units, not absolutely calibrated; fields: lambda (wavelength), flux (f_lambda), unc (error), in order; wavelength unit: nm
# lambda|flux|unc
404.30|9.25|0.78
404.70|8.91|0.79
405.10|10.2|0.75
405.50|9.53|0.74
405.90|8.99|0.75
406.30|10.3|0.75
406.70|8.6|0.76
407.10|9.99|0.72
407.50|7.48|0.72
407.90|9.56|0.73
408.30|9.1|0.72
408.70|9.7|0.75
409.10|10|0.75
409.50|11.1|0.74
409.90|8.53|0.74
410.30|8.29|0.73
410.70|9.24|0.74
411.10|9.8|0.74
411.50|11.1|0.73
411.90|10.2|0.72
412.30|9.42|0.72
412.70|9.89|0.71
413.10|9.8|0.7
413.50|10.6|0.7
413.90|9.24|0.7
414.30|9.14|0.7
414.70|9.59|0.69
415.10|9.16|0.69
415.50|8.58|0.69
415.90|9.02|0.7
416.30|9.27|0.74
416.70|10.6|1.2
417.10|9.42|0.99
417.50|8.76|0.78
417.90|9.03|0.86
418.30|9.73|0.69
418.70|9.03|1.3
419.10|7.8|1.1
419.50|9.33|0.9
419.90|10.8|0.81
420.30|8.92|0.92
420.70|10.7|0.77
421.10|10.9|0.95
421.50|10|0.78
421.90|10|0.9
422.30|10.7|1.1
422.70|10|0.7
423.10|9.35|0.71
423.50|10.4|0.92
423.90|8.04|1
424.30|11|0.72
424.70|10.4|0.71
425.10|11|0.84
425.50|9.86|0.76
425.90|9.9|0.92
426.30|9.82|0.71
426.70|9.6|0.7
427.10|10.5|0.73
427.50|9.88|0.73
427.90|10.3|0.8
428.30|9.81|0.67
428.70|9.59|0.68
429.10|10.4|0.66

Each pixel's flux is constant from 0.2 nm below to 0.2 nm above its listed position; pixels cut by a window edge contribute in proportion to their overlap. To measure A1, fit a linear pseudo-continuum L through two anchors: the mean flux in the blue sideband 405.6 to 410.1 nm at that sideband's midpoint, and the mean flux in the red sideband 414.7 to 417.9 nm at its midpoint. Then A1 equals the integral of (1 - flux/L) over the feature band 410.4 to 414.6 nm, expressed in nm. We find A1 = -0.21 nm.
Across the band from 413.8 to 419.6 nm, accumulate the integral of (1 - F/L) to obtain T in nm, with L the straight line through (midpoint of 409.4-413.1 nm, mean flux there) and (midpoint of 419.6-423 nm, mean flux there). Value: 0.460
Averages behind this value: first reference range 9.7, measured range 9.18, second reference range 10.2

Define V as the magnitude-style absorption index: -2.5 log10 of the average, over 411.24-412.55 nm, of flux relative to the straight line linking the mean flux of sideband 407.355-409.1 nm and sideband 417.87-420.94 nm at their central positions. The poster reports -0.109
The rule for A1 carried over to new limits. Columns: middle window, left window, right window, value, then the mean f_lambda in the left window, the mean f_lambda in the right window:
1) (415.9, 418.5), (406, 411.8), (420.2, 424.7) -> 0.10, 9.49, 10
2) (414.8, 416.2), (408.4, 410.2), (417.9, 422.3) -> 0.11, 9.71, 9.73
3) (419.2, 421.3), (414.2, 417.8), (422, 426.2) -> -0.07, 9.28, 10.1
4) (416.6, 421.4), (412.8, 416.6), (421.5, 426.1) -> 0.08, 9.42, 10.1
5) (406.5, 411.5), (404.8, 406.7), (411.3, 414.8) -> 0.19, 9.59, 9.9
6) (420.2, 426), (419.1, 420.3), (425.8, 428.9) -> -0.25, 9.5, 9.93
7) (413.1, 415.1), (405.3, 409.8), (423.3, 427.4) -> 0.01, 9.47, 10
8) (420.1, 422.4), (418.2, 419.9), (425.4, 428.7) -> -0.20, 9.14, 9.94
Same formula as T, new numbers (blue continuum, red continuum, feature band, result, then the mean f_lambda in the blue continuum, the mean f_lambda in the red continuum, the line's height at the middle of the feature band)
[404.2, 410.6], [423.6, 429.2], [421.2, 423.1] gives -0.05 nm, 9.35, 10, 9.86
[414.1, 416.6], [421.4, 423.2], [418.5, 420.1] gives 0.07 nm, 9.19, 10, 9.68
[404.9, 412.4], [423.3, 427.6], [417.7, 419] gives 0.09 nm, 9.53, 10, 9.83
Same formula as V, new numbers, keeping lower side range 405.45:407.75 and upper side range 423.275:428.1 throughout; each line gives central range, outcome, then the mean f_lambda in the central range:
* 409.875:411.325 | 0.03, 9.05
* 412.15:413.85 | -0.05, 9.88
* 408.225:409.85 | -0.07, 9.91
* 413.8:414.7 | 0.03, 9.27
